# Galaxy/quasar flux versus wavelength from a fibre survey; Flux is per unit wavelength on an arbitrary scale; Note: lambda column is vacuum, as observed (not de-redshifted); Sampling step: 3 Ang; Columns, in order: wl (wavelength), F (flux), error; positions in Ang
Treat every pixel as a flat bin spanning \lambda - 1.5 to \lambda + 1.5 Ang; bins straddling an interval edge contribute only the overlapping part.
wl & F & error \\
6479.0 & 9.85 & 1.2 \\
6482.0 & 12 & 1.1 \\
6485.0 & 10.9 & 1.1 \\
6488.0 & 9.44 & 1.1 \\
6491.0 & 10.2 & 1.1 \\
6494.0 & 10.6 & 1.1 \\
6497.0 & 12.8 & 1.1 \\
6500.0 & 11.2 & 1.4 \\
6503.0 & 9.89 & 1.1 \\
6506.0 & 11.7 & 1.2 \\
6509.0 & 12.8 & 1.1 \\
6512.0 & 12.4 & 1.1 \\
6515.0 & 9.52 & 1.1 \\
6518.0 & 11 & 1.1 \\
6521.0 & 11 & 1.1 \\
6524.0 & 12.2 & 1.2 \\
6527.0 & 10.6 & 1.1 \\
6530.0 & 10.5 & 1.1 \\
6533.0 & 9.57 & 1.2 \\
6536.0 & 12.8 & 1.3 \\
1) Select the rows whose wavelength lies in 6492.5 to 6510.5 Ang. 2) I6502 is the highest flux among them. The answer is 12.8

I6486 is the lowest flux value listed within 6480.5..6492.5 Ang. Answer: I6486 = 9.44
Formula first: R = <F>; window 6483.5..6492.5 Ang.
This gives 10.2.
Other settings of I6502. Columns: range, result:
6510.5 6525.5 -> 12.4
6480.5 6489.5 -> 12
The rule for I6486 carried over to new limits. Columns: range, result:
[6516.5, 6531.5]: 10.5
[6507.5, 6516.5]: 9.52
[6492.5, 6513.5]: 9.89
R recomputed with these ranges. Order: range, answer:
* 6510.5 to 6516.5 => 11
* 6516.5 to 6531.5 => 11.1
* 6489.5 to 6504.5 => 10.9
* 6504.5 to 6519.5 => 11.5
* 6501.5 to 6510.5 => 11.5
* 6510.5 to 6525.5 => 11.2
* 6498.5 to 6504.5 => 10.5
